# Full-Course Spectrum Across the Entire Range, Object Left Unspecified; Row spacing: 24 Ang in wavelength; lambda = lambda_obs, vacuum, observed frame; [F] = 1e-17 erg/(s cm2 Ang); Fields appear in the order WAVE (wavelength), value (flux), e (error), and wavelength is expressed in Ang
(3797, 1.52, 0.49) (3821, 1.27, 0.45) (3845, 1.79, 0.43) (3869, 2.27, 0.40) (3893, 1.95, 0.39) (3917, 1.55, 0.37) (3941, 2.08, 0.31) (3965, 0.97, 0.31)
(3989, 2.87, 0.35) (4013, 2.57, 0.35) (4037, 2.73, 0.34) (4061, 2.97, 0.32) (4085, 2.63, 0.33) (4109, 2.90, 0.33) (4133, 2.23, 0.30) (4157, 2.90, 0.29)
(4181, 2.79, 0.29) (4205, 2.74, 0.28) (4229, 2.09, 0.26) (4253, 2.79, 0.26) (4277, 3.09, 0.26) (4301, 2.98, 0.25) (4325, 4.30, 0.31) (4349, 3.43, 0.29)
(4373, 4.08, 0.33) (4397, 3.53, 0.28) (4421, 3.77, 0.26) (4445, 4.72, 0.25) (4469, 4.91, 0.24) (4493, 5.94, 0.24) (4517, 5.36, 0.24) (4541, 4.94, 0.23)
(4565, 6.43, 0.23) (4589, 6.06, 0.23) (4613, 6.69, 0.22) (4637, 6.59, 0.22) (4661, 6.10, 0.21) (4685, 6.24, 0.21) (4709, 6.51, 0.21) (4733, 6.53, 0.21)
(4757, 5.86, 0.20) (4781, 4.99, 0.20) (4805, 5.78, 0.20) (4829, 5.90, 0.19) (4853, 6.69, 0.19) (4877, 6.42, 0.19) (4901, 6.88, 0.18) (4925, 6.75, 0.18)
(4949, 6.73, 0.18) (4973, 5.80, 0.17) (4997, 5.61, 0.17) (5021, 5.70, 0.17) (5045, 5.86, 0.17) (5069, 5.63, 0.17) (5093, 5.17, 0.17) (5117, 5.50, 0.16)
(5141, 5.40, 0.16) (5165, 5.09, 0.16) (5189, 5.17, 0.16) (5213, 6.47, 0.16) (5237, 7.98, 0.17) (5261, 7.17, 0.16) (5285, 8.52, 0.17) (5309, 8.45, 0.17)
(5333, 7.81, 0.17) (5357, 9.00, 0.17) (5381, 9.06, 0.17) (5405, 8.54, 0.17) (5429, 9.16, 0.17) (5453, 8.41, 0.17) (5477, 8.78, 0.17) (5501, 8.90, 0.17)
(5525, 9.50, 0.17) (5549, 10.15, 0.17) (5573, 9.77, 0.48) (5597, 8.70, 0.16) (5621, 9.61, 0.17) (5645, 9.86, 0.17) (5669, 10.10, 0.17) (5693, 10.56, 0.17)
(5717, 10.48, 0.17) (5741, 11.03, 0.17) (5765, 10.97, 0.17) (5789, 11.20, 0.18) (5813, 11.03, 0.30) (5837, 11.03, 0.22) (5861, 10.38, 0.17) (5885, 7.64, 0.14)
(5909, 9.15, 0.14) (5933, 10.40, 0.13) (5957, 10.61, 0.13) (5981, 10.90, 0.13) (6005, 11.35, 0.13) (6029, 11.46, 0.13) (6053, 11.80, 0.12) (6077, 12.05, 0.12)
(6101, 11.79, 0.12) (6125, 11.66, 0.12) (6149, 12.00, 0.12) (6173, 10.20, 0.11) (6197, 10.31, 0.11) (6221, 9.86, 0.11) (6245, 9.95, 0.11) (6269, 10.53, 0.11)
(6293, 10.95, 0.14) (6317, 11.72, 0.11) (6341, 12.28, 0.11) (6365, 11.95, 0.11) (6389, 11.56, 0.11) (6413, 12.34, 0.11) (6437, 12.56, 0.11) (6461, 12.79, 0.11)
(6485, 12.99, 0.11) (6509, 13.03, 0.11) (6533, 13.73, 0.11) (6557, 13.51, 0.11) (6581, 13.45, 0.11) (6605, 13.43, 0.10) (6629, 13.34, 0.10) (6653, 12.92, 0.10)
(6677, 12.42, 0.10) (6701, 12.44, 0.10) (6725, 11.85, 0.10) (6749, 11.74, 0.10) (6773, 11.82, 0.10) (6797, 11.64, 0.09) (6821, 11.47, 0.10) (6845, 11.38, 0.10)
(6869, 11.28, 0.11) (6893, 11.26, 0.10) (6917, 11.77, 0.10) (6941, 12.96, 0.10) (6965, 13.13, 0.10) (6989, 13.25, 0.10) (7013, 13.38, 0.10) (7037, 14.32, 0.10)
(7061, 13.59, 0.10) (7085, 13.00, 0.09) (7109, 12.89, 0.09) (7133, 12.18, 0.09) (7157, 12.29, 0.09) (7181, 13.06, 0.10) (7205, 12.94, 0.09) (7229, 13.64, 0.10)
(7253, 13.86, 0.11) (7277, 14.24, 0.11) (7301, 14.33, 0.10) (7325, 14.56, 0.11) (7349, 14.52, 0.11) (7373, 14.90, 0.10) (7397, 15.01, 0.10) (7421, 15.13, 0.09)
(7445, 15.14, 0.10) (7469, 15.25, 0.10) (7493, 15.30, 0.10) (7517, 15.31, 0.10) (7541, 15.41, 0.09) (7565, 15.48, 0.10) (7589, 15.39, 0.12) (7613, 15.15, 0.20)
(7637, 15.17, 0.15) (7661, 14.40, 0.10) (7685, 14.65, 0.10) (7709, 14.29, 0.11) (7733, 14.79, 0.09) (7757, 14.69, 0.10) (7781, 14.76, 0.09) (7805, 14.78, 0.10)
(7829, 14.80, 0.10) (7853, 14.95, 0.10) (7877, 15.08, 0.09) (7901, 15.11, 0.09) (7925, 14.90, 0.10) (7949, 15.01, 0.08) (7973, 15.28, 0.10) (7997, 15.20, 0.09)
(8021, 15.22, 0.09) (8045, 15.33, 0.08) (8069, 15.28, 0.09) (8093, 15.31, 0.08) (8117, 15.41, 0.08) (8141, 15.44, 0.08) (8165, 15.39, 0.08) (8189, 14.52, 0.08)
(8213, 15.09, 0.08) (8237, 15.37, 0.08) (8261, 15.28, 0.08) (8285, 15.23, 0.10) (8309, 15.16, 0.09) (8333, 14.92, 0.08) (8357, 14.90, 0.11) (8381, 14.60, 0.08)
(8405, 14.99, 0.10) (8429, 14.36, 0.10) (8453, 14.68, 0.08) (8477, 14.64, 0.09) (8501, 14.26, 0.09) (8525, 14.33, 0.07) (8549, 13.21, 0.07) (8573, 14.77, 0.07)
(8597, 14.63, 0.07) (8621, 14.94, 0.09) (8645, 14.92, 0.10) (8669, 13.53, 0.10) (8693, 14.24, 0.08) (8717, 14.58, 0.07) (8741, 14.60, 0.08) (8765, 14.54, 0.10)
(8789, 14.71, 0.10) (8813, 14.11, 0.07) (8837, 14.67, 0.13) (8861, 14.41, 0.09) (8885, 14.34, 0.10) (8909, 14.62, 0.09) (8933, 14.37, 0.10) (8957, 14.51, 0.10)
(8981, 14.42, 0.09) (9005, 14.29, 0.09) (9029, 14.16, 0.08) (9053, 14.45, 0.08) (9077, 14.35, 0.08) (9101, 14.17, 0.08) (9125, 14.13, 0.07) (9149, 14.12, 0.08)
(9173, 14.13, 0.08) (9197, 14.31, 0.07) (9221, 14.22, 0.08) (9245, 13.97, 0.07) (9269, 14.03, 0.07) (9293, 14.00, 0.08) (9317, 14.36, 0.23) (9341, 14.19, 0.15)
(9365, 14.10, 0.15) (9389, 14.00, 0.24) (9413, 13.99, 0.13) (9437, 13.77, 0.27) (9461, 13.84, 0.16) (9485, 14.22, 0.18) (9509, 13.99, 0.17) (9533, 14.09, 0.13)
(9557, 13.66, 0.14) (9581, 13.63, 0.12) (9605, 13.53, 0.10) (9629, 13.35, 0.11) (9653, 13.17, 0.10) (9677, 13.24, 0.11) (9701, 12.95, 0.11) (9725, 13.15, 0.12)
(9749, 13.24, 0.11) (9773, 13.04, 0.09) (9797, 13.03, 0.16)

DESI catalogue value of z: 0.000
